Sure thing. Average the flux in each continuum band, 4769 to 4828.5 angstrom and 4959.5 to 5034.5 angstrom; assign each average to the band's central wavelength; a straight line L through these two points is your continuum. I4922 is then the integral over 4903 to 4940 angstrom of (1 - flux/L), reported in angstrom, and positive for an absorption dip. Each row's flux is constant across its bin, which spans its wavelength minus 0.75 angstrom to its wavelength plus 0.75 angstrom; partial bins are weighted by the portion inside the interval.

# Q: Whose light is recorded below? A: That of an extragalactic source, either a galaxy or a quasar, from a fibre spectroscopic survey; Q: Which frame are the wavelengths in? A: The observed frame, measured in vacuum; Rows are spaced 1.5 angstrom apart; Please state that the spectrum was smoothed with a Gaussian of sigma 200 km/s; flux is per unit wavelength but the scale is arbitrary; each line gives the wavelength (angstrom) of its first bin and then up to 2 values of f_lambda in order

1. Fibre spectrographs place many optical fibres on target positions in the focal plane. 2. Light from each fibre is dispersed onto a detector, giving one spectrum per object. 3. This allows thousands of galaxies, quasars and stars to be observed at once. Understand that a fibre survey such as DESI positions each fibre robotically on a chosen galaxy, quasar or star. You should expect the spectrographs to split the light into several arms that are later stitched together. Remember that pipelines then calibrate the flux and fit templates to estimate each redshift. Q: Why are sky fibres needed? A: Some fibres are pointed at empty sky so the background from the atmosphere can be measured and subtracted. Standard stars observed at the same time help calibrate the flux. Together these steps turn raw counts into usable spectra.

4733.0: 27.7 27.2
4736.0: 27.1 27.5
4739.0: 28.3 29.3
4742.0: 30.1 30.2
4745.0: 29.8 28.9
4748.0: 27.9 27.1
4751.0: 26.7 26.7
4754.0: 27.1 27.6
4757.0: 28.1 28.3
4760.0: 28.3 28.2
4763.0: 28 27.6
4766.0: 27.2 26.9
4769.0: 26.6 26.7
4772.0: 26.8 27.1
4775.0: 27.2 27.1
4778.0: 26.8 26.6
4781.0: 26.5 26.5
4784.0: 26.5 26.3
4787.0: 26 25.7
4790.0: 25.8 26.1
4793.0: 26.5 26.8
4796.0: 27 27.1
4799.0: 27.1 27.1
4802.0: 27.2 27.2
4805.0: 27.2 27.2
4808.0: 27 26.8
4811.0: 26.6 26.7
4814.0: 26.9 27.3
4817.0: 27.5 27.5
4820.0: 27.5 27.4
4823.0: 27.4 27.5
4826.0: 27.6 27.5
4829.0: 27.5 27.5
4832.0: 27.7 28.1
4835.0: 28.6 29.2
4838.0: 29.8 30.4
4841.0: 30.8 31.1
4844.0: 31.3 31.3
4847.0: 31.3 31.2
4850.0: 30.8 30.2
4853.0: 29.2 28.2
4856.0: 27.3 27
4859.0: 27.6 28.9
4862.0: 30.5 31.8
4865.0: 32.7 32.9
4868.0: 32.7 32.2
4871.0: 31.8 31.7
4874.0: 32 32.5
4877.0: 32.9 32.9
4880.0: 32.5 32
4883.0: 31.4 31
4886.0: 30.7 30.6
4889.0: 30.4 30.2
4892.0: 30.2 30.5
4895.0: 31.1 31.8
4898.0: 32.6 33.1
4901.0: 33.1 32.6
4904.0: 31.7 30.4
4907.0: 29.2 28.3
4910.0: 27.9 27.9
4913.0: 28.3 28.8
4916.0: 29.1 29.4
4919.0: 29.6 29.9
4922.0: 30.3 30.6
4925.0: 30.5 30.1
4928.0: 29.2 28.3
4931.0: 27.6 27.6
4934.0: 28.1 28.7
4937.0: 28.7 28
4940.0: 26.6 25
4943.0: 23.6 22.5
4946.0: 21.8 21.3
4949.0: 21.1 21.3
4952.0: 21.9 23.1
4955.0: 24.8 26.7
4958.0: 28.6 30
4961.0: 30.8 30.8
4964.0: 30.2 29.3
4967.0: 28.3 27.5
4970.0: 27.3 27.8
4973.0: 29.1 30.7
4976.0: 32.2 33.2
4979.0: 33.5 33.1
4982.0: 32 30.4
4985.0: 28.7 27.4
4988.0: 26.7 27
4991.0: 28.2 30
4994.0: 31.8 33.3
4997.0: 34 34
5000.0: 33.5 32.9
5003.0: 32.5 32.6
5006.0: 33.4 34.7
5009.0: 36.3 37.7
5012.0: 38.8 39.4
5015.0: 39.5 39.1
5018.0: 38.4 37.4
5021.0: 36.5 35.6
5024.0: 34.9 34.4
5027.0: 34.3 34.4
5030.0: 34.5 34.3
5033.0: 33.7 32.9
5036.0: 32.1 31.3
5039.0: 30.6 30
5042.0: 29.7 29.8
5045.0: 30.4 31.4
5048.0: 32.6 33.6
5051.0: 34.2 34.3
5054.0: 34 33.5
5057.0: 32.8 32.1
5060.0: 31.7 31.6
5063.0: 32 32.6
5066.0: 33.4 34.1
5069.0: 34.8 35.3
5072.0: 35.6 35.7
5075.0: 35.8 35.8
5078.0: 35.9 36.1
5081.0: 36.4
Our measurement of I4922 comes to 1.8 angstrom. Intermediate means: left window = 26.9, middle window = 29.1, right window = 32.8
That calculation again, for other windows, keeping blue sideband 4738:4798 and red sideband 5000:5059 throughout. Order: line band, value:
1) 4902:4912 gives 0.4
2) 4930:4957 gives 5.9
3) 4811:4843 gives 0.9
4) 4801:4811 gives 0.4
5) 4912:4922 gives 0.6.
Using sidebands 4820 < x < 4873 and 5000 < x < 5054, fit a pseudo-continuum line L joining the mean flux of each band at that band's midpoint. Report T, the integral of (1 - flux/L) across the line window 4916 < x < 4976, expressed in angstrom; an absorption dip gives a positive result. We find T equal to 8.81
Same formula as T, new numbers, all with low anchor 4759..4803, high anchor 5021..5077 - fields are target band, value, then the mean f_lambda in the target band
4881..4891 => -0.5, 30.9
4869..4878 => -1.0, 32.2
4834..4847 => -0.9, 30.3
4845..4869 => -1.3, 30.2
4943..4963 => 4.0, 24.9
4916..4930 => 0.2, 29.8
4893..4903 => -0.8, 32.1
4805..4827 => 0.4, 27.2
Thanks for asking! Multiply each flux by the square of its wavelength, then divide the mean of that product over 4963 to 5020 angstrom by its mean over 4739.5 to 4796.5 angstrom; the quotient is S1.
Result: 1.30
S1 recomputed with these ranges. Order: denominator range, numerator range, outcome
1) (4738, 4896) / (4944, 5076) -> 1.20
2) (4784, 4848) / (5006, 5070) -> 1.34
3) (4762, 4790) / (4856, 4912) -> 1.21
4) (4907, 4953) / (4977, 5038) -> 1.28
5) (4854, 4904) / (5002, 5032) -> 1.22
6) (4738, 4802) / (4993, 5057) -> 1.38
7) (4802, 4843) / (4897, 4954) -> 1.04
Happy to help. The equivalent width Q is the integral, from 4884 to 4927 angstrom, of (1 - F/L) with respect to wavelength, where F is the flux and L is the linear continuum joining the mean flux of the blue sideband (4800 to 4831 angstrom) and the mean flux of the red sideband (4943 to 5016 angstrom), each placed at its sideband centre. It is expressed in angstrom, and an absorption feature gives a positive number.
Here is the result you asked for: -2.38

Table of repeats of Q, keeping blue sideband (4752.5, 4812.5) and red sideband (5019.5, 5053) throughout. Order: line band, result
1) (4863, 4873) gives -1.12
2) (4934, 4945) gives 1.56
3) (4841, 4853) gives -1.00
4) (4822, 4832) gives 0.19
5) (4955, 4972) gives 1.43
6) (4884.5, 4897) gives -0.47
